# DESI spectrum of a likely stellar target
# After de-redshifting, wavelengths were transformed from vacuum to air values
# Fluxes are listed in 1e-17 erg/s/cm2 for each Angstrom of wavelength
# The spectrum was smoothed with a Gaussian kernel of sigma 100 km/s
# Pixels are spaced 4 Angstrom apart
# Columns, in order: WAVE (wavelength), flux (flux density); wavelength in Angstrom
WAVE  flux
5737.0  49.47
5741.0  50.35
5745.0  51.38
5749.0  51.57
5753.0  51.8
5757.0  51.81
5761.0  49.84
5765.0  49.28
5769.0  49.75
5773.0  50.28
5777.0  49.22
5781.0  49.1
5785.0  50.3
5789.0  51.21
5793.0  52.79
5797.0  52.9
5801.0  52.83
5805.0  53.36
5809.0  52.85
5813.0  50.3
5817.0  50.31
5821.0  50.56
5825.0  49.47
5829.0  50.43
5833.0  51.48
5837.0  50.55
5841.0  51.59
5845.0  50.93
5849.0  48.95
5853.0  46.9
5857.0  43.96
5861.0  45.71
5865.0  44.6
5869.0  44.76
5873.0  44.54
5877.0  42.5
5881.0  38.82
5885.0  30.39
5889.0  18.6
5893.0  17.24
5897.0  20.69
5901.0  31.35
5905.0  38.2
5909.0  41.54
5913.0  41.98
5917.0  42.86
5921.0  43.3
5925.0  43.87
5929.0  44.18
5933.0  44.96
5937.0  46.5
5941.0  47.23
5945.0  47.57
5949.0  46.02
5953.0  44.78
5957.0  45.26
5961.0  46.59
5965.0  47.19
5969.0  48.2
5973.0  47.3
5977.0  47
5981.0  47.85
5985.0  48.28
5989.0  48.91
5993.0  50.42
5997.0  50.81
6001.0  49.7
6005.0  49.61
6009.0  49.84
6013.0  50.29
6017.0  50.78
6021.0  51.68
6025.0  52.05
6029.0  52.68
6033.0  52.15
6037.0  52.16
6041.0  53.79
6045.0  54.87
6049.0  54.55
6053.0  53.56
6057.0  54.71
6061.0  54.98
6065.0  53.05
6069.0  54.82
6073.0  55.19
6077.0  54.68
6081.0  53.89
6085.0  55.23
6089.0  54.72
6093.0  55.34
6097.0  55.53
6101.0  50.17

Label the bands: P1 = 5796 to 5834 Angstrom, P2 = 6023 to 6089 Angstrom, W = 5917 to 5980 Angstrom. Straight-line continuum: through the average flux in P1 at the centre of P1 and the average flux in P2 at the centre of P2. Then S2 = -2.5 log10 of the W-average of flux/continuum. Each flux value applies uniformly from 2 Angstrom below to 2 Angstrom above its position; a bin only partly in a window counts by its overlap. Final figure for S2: 0.15 mag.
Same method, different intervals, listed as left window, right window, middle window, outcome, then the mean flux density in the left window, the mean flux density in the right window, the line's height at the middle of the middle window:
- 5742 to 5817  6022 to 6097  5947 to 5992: 0.130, 51.1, 54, 53.1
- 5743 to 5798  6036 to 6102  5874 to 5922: 0.468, 50.8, 54.3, 52.3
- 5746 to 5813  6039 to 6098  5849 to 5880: 0.165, 51.2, 54.6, 52.2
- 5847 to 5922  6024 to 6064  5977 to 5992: -0.011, 38.2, 53.6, 47.8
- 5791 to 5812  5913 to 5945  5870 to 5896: 0.433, 52.8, 44.7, 47.6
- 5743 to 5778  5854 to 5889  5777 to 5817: -0.093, 50.6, 40.7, 47.3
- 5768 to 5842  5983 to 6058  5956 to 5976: 0.098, 51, 51.6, 51.4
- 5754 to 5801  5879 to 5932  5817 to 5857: -0.149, 50.7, 35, 43.4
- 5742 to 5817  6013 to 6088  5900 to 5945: 0.219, 51.1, 53.5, 52.4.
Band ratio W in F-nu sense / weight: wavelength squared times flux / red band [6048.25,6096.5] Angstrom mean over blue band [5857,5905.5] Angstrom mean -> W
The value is 1.66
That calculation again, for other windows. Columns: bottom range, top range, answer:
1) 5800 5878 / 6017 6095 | 1.19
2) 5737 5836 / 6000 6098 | 1.14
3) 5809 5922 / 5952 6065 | 1.25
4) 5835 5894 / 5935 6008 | 1.19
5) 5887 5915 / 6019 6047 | 1.84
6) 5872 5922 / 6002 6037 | 1.55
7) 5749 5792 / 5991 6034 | 1.10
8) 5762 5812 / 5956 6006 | 1.01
